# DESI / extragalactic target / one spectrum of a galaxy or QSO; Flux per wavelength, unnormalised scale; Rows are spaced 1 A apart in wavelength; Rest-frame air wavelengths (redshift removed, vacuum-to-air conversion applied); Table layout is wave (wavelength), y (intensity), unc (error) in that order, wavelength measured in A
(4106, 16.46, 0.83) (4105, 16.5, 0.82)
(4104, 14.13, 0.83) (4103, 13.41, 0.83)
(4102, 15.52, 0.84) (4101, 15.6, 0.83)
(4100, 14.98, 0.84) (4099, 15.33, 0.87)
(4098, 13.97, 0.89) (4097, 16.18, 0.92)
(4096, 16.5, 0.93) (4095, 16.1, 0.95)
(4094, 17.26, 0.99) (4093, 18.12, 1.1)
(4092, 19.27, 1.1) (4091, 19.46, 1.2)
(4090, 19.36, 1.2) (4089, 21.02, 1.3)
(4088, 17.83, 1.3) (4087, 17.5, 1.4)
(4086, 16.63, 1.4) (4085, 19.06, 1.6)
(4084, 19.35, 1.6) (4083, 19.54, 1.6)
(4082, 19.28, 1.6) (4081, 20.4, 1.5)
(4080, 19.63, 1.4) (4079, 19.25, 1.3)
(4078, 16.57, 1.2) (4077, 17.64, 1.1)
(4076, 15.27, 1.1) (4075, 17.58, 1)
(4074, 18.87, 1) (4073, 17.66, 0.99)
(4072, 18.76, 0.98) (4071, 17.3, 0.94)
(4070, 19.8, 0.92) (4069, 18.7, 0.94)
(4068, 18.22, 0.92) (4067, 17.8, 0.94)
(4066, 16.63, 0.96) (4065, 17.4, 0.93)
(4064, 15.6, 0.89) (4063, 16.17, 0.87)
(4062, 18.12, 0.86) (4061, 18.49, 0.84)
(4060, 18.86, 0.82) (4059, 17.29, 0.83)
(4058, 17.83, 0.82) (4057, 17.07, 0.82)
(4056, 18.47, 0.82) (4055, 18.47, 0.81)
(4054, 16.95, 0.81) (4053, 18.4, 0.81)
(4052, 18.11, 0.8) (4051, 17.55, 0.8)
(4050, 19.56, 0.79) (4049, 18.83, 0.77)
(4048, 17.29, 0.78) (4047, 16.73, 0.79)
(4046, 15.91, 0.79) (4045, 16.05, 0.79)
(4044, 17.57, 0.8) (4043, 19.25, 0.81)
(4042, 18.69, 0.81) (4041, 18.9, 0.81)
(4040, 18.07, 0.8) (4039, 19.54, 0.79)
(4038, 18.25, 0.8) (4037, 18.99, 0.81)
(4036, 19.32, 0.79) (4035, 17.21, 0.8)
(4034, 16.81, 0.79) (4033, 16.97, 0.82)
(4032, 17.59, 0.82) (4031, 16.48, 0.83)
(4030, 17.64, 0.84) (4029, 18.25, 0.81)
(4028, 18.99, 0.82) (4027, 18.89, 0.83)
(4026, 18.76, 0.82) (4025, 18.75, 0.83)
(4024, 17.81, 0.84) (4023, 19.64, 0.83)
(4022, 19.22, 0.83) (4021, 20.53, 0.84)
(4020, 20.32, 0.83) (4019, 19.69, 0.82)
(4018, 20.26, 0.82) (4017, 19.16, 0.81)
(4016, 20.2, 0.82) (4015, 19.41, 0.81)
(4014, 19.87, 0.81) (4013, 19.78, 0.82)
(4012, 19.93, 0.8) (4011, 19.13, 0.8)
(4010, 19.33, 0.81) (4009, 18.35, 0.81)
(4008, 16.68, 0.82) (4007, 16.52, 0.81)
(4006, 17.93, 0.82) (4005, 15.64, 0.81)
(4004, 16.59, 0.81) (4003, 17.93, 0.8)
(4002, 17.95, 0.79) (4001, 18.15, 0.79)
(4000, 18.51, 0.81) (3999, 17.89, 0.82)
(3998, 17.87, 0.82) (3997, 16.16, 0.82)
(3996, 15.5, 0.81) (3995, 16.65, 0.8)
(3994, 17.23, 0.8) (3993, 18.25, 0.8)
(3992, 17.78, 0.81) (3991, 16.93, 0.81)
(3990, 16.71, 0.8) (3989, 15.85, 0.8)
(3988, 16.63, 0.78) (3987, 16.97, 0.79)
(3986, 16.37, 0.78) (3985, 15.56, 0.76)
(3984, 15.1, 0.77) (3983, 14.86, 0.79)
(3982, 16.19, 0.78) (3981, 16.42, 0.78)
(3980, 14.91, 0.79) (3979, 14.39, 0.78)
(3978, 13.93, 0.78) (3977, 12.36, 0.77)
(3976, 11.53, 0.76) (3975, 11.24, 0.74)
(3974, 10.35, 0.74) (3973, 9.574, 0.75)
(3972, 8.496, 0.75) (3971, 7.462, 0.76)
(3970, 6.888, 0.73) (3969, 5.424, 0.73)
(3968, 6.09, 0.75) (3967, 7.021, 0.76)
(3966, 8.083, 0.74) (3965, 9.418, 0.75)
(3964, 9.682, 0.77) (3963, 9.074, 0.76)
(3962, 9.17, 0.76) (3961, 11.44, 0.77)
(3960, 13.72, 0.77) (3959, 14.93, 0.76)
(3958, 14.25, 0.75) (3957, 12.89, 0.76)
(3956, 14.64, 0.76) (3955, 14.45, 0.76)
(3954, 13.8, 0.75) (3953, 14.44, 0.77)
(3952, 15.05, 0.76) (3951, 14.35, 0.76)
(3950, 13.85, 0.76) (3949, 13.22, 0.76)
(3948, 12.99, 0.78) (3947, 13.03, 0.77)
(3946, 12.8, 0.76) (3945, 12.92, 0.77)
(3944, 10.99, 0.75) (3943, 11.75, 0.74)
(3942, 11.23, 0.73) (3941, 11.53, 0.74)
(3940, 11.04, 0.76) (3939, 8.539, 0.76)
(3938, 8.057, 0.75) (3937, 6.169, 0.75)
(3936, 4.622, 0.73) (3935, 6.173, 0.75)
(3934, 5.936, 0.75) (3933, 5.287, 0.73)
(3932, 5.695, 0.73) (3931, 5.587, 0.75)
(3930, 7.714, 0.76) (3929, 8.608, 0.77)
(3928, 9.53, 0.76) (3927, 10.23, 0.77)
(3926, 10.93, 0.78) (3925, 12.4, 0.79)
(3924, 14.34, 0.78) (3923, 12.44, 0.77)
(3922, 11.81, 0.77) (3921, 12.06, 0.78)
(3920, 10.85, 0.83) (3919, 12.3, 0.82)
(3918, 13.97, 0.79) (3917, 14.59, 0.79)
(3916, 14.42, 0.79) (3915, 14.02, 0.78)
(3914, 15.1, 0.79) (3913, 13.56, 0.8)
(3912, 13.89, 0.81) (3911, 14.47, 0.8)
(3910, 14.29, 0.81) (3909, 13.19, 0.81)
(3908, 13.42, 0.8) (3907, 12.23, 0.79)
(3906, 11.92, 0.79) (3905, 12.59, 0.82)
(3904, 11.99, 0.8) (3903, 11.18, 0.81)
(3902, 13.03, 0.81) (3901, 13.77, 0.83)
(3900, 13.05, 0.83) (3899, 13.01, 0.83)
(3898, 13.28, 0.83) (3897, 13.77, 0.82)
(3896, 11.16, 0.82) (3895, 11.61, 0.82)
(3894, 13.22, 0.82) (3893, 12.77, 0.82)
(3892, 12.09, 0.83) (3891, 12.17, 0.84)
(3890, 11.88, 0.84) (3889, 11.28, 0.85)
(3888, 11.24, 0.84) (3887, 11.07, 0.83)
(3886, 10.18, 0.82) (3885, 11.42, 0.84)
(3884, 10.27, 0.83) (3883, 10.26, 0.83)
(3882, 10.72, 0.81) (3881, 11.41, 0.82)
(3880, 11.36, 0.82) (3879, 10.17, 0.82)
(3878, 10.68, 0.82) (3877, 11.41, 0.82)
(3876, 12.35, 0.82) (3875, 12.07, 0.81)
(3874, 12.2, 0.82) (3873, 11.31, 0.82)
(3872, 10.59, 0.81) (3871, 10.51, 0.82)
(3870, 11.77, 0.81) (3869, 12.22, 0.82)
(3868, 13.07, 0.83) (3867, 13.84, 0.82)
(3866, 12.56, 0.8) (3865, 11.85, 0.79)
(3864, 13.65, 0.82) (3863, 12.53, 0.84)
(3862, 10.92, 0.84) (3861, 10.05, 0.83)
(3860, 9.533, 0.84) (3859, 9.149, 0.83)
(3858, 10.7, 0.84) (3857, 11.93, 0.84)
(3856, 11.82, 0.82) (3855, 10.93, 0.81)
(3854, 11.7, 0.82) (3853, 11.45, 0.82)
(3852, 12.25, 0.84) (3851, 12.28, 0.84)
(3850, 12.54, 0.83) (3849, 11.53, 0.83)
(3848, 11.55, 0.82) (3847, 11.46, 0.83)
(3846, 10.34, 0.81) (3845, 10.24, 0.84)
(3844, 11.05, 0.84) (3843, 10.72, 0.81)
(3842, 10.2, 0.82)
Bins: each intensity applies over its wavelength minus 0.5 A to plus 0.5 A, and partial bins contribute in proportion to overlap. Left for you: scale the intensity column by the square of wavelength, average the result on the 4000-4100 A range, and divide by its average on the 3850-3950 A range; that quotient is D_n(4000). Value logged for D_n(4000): 1.70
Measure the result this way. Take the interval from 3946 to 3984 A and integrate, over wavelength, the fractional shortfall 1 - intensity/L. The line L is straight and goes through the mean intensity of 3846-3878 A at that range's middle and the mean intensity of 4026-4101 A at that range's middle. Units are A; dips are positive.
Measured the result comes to 7.4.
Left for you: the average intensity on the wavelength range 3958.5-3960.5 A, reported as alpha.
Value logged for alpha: 14.3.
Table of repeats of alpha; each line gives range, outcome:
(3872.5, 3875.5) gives 11.9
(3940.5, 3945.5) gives 11.7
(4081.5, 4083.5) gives 19.4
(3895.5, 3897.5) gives 12.5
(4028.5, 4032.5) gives 17.5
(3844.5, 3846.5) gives 10.3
